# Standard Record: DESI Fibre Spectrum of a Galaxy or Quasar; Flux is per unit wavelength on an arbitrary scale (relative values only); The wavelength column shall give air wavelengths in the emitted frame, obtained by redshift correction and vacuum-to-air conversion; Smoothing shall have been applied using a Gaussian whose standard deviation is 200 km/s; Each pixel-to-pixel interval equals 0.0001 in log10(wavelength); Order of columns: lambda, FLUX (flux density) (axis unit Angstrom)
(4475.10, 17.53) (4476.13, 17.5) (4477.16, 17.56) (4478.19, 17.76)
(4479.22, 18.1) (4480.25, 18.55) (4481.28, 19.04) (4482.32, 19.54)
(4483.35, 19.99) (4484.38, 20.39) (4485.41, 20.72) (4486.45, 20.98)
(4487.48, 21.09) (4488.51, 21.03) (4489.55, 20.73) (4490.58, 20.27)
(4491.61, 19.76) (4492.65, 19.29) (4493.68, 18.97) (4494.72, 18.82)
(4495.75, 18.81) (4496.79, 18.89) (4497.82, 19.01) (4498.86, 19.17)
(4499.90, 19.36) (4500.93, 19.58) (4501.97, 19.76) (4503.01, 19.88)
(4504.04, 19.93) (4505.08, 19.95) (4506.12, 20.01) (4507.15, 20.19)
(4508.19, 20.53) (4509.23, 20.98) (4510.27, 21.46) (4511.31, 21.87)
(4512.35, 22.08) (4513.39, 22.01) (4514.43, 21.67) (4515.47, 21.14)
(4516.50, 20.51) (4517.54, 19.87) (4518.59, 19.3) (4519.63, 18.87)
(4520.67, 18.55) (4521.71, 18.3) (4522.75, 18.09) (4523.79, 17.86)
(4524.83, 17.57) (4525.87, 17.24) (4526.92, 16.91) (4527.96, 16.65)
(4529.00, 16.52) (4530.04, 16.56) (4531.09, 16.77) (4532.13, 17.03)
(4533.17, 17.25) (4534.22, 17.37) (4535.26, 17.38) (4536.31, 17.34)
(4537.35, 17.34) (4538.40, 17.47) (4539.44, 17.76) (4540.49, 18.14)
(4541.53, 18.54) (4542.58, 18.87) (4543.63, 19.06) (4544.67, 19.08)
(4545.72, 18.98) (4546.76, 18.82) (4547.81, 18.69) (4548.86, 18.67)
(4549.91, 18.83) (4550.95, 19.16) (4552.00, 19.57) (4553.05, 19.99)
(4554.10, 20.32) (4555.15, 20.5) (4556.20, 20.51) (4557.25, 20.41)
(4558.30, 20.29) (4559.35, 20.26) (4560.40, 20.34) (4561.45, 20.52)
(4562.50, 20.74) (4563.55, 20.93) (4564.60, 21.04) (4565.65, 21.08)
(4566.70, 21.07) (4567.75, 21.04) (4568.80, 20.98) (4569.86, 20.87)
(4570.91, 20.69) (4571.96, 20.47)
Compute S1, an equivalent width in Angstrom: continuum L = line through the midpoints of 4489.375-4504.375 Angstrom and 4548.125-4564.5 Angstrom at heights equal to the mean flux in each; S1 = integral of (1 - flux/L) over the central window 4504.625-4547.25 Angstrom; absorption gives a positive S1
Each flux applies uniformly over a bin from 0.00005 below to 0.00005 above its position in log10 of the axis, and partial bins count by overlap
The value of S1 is 2.0 Angstrom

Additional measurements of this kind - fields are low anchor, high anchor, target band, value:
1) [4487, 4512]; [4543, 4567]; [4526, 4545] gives 2.3 Angstrom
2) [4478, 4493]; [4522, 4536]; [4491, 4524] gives -2.4 Angstrom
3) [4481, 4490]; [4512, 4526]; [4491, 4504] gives 0.5 Angstrom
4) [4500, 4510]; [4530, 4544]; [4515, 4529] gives 0.3 Angstrom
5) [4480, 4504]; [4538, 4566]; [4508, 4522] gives -0.6 Angstrom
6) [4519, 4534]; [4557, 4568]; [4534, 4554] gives 0.5 Angstrom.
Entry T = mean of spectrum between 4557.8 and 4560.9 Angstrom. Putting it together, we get 20.3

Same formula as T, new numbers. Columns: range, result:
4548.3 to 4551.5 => 18.9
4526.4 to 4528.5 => 16.8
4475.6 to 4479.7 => 17.7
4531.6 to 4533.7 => 17.1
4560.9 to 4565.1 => 20.8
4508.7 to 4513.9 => 21.6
